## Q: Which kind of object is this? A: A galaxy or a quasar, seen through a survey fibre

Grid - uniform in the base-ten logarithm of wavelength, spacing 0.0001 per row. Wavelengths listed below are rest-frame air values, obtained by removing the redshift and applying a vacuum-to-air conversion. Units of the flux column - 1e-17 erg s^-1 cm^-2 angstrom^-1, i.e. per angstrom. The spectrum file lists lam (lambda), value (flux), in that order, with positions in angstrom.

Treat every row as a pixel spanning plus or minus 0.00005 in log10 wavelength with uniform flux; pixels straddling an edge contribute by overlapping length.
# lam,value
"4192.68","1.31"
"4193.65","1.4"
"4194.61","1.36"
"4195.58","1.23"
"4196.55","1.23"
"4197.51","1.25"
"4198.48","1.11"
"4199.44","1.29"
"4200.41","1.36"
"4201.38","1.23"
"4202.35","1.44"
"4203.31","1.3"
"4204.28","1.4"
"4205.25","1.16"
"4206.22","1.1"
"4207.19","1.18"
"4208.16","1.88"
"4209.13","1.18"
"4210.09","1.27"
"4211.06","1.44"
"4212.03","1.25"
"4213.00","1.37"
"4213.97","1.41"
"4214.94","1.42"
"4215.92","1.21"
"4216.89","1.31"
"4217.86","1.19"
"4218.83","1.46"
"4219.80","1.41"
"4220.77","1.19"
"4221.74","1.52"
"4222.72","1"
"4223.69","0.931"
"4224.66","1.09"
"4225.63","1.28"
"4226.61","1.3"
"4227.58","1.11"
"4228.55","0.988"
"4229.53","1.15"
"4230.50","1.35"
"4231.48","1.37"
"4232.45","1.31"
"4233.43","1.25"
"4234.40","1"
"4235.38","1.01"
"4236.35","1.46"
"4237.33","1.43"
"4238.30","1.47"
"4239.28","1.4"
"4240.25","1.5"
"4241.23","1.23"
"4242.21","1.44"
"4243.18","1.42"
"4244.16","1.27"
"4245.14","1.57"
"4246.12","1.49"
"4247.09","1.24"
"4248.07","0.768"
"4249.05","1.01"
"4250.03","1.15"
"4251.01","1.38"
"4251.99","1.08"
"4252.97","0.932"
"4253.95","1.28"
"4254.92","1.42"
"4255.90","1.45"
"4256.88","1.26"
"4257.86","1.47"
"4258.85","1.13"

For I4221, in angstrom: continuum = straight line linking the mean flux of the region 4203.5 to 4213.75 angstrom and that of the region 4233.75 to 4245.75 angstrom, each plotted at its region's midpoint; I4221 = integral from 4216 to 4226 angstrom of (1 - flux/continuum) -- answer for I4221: 0.7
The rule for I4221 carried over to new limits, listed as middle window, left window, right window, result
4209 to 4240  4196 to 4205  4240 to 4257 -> 0.2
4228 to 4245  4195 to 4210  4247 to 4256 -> -1.5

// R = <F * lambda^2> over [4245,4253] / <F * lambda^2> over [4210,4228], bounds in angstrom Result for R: 0.94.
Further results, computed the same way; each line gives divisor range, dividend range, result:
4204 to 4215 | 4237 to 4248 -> 1.05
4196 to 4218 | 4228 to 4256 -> 0.99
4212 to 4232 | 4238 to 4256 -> 1.04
